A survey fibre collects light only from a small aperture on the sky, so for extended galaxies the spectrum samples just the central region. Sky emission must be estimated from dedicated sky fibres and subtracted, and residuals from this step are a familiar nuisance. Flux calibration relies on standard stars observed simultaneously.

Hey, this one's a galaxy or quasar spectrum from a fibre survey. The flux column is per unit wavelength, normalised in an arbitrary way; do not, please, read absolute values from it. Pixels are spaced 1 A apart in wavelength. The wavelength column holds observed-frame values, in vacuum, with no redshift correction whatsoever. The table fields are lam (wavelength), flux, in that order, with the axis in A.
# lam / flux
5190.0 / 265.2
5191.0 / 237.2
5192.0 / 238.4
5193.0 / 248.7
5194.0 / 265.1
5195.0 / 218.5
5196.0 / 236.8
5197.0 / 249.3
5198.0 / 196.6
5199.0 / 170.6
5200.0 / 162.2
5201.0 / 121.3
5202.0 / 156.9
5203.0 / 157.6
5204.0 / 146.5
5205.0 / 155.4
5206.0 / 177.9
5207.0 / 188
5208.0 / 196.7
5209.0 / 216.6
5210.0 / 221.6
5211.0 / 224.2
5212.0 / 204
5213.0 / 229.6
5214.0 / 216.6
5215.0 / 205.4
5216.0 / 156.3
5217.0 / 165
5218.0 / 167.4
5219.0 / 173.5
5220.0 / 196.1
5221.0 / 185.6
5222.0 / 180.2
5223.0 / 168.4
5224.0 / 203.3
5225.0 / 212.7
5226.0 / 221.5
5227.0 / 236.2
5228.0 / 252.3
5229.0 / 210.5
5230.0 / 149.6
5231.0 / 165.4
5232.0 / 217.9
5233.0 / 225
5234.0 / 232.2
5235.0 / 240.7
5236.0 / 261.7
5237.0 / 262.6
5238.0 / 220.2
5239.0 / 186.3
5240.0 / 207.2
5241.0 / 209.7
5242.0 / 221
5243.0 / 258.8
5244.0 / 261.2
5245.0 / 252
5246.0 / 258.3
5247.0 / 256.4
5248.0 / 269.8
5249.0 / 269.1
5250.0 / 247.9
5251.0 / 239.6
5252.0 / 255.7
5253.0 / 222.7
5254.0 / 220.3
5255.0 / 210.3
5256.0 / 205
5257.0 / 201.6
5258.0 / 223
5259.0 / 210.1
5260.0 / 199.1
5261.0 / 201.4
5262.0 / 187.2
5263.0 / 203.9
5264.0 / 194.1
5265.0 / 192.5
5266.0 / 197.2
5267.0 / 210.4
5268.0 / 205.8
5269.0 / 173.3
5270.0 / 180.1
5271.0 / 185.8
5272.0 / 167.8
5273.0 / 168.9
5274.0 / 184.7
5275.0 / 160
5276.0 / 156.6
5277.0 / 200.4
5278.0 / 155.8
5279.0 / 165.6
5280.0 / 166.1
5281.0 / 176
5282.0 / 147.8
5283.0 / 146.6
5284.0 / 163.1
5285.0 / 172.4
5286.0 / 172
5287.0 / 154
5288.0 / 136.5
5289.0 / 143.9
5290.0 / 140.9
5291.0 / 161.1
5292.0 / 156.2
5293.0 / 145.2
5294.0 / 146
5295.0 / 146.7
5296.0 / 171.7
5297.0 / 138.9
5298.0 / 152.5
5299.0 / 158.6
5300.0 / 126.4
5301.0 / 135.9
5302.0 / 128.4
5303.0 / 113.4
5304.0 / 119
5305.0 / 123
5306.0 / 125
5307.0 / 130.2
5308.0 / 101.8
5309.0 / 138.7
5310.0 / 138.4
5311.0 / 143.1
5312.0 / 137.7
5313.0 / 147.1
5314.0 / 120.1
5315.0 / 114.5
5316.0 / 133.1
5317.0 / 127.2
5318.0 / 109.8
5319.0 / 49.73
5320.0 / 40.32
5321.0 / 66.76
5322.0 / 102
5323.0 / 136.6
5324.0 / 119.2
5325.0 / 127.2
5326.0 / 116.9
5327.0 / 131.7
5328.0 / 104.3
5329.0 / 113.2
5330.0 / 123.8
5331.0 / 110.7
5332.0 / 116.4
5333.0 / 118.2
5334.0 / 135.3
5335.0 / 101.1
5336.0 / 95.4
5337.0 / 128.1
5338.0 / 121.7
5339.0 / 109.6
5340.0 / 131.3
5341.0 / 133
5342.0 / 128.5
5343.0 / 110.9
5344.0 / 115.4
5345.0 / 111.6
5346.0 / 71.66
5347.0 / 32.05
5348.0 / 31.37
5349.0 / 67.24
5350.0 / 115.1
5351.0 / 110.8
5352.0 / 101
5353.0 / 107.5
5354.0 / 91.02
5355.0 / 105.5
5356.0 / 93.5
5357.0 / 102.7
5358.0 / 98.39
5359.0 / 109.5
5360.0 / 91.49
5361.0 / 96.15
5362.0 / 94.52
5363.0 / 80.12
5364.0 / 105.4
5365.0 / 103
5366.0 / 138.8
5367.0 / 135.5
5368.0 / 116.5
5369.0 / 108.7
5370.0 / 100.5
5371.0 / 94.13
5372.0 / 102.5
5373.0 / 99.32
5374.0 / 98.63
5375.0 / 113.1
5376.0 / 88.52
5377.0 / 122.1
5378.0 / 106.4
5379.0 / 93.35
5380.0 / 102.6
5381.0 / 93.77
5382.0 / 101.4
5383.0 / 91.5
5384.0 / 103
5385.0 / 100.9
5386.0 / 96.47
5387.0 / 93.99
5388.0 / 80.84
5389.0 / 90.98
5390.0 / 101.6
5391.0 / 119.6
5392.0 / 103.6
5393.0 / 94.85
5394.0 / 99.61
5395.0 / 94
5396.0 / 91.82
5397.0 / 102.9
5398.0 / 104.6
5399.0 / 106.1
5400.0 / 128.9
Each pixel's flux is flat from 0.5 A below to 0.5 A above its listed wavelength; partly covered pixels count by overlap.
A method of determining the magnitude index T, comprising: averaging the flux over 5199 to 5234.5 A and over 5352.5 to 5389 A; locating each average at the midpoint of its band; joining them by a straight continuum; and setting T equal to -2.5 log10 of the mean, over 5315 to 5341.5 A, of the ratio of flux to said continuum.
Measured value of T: 0.129 mag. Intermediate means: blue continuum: 191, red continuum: 102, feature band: 112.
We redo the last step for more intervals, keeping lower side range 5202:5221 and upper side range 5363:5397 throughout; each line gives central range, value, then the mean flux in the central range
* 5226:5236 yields -0.22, 217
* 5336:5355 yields 0.19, 101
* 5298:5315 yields 0.07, 131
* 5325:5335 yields 0.08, 118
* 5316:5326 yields 0.30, 100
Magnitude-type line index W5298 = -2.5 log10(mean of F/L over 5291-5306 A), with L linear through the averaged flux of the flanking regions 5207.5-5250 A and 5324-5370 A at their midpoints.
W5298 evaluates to 0.09 mag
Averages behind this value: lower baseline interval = 216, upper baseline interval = 107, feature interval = 140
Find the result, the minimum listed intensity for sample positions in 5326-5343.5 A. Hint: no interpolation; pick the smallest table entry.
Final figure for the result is 95.4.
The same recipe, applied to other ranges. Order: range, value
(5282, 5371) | 31.37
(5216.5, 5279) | 149.6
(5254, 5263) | 187.2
